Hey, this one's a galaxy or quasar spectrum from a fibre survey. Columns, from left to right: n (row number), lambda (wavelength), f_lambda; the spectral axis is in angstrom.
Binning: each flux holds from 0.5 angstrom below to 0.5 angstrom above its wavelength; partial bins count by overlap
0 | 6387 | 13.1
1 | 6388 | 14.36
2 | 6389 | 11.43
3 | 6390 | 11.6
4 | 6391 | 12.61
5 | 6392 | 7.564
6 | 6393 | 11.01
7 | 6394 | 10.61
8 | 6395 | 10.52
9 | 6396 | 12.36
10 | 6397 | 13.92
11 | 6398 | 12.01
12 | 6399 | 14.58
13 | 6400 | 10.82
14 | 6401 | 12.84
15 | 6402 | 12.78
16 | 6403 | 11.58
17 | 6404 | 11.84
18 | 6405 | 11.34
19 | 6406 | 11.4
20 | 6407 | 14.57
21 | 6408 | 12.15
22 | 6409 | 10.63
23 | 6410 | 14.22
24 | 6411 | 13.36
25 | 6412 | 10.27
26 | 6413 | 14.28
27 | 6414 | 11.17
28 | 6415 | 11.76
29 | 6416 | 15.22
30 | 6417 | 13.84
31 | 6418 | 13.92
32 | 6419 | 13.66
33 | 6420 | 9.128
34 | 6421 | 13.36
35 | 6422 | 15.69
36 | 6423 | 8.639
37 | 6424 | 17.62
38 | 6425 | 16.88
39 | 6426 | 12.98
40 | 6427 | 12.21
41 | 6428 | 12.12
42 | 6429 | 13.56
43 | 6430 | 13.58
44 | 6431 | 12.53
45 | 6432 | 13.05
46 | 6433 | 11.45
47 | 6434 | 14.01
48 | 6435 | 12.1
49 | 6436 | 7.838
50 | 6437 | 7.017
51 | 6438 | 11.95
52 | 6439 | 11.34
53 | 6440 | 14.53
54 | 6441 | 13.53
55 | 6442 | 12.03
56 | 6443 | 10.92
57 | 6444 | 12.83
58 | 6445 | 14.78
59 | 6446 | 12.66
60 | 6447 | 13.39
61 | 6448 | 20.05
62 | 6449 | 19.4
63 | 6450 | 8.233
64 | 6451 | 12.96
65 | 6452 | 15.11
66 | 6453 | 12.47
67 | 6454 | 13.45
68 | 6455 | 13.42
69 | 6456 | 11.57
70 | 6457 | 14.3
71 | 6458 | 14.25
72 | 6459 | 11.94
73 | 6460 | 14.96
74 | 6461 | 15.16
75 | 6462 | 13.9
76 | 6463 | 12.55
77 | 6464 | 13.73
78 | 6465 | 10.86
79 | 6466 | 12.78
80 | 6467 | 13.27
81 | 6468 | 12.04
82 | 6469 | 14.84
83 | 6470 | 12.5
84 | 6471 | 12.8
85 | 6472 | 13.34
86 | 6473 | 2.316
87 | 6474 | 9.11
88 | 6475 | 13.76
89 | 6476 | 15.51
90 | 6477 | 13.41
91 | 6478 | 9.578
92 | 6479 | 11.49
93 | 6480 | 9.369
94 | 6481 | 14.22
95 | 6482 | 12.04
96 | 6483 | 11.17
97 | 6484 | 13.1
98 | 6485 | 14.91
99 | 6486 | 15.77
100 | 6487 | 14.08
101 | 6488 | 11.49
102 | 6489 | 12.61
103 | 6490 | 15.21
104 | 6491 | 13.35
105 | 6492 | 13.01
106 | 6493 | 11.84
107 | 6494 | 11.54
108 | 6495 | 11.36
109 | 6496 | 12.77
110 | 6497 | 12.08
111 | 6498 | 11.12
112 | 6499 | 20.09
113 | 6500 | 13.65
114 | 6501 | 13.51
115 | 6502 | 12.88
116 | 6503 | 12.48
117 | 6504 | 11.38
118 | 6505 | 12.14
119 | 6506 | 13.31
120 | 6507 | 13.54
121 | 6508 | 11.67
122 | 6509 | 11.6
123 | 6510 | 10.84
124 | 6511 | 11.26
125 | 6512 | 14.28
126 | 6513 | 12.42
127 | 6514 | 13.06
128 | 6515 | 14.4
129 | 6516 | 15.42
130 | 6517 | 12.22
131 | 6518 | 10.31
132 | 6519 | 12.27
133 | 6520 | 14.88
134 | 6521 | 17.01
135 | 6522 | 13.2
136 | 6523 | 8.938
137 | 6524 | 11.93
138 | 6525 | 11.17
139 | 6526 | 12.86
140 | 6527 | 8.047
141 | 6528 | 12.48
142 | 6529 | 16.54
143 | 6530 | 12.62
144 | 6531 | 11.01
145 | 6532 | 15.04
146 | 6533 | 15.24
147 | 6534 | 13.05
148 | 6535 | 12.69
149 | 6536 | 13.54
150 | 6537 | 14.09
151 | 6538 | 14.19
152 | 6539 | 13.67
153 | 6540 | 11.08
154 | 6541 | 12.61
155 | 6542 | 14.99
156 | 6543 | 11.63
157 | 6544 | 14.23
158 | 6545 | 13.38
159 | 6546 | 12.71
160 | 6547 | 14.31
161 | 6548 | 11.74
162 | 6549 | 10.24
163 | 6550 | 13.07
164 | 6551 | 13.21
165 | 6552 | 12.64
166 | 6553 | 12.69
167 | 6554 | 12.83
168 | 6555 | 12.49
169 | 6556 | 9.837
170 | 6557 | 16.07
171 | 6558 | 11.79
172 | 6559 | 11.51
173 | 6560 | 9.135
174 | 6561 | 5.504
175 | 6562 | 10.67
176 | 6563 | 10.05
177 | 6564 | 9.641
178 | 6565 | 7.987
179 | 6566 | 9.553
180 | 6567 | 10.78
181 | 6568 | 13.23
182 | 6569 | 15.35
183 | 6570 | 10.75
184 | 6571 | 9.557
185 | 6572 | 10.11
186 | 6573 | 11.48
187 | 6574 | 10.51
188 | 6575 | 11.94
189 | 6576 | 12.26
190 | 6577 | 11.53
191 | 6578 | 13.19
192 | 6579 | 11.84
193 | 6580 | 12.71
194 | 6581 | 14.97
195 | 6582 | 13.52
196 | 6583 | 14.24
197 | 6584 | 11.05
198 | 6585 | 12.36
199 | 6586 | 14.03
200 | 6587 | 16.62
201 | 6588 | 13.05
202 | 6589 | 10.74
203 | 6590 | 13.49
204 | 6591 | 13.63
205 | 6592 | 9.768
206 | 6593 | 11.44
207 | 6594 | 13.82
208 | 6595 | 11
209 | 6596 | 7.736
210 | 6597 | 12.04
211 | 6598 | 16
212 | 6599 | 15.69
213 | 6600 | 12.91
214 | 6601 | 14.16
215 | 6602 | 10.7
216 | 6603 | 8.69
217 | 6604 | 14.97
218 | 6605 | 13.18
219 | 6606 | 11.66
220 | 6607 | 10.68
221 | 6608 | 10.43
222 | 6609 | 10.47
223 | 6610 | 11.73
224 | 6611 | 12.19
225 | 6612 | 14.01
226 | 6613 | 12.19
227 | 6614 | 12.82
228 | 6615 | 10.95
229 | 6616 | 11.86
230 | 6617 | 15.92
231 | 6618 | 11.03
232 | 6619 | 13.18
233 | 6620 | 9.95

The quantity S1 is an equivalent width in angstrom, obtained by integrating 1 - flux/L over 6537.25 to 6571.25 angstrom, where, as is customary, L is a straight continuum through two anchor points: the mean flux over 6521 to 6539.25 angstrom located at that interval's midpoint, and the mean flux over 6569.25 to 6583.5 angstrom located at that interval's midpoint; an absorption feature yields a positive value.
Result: 1.6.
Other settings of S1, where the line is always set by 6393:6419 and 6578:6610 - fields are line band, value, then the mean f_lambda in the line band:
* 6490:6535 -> -1.3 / 12.8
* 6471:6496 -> 0.5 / 12.3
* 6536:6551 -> -0.6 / 13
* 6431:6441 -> 0.7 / 11.6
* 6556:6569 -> 1.9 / 10.7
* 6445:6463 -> -2.1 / 13.9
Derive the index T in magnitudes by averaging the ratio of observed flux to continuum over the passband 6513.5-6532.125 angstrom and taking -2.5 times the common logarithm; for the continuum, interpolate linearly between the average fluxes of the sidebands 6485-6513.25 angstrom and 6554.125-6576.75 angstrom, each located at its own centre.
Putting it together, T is -0.05 mag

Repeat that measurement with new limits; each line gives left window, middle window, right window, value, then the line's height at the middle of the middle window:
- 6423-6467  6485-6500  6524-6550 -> -0.03 mag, 13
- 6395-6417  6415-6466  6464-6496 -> -0.06 mag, 12.4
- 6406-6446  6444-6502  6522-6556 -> -0.03 mag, 12.7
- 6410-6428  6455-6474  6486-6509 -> 0.04 mag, 13.1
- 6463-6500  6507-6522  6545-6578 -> -0.08 mag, 12.1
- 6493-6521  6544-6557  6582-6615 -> 0.00 mag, 12.7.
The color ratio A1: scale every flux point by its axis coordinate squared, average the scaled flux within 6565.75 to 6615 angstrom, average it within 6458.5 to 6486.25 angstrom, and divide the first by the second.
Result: 1.02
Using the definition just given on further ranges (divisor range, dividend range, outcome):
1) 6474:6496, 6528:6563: 1.01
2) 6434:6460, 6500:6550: 1.02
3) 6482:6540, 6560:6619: 0.95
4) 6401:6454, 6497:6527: 1.02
